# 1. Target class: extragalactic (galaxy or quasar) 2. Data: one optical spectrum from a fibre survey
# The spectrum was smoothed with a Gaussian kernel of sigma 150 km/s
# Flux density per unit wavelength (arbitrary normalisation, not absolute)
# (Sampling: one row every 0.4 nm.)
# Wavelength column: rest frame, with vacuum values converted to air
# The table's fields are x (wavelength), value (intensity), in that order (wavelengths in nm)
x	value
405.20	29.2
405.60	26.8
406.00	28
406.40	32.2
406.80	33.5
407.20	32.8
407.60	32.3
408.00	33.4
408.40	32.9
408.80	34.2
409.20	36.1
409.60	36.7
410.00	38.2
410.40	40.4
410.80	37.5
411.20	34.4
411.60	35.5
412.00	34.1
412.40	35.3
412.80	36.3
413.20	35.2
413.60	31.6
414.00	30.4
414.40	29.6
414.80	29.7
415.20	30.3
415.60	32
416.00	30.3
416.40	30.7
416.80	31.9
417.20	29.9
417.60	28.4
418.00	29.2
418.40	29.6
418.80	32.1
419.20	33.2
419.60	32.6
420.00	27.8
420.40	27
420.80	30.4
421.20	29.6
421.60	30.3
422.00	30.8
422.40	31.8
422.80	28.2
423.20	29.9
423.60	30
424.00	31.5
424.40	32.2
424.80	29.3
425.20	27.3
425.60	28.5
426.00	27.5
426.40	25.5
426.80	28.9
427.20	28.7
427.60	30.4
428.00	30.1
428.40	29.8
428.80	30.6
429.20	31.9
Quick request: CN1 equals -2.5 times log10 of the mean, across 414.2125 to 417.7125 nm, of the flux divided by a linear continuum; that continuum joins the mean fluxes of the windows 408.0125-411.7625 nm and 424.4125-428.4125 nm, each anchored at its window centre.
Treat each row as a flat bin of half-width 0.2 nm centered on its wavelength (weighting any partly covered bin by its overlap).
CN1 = 0.102 mag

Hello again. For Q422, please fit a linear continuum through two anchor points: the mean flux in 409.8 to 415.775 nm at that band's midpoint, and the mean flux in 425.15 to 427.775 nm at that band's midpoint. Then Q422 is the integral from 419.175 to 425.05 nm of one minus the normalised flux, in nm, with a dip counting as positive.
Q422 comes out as -0.04 nm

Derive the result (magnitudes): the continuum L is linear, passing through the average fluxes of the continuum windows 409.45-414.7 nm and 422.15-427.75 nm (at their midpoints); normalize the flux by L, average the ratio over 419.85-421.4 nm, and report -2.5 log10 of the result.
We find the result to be 0.09 mag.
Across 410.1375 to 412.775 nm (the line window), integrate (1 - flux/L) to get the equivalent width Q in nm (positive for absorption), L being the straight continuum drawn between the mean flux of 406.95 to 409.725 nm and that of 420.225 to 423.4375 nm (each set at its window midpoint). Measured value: -0.259 nm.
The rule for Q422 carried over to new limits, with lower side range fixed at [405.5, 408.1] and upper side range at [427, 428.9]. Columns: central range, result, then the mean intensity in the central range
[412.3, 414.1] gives -0.171 nm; 33.9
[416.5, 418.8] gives 0.043 nm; 30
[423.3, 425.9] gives 0.035 nm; 29.7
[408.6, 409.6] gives -0.136 nm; 35.5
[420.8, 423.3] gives 0.014 nm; 30.1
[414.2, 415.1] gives 0.032 nm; 29.7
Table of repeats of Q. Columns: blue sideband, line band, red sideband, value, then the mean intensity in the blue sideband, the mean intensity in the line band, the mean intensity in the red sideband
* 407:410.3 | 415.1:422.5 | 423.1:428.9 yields 0.27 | 34.8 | 30.4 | 29.3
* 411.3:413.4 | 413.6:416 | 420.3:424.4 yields 0.25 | 35.2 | 30.5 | 30.1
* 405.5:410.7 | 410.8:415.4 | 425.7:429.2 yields -0.07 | 33.9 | 33.1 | 29.1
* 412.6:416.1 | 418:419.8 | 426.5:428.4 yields -0.04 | 31.8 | 31.6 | 29.3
